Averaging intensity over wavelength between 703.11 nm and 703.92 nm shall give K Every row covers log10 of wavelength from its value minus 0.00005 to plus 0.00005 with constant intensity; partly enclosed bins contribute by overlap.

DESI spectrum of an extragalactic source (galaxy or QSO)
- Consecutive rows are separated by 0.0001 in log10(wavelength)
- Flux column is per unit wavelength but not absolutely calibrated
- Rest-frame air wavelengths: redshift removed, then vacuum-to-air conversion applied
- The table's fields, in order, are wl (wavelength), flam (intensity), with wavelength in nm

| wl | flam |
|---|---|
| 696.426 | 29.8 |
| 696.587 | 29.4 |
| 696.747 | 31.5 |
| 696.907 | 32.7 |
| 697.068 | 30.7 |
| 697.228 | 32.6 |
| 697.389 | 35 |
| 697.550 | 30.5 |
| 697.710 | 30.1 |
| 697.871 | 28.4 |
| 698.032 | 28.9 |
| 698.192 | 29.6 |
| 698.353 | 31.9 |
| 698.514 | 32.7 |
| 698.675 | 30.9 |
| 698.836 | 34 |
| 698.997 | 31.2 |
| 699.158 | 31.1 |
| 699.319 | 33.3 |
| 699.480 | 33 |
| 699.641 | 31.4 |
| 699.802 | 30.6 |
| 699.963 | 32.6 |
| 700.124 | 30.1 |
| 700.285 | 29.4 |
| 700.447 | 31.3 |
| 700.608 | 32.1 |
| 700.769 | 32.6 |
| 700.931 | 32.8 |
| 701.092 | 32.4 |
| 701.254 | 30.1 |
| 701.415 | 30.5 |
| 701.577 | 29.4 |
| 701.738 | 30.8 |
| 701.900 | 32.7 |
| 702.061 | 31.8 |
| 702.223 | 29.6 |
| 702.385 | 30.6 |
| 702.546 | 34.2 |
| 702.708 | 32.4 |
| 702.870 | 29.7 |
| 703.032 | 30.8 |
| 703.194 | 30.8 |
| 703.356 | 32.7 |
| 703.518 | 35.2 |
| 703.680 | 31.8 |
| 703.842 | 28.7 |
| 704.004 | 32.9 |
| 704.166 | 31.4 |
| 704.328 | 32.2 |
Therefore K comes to 31.8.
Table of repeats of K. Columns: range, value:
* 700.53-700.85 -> 32.4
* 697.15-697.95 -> 31.3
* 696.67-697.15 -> 31.7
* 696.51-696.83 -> 30.6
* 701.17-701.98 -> 30.7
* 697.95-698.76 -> 30.8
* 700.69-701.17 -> 32.6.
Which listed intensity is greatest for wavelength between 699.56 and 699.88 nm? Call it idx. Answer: 31.4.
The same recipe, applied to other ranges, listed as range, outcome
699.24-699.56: 33.3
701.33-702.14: 32.7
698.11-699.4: 34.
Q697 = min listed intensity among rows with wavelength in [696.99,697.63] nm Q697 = 30.5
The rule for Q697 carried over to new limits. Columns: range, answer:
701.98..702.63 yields 29.6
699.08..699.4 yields 31.1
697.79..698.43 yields 28.4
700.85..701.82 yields 29.4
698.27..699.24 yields 30.9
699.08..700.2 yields 30.1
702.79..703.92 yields 28.7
